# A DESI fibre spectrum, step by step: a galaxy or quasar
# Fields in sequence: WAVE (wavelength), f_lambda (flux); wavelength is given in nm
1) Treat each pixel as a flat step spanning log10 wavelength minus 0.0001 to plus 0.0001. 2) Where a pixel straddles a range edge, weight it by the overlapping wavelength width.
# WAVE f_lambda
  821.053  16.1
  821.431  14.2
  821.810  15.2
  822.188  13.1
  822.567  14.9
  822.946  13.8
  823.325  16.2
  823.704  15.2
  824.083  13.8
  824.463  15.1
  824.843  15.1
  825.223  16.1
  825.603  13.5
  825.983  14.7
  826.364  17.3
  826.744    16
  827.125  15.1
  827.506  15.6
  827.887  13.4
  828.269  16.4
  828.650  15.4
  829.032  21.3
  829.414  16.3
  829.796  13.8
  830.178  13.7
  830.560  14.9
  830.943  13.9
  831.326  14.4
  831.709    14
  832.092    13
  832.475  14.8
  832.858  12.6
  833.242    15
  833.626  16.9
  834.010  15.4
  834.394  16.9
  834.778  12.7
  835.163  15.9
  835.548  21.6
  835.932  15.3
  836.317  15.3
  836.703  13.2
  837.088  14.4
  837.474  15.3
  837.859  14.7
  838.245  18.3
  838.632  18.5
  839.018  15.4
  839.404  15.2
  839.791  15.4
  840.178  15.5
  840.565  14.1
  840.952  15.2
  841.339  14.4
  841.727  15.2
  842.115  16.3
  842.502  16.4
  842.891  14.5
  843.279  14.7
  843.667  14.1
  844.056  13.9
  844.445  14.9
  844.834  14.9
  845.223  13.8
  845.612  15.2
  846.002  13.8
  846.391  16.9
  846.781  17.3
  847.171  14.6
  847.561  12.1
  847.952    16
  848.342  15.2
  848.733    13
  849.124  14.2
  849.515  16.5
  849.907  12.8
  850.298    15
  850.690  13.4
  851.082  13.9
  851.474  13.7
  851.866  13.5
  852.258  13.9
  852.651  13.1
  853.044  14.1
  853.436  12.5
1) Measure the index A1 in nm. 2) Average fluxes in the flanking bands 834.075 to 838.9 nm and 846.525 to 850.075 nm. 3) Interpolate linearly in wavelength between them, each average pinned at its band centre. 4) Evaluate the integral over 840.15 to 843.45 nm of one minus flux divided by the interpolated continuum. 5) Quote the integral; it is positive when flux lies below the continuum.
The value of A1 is 0.06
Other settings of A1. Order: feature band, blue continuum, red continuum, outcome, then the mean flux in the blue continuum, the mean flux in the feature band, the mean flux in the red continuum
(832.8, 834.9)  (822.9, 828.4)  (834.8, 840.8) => 0.06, 15.2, 15.1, 15.8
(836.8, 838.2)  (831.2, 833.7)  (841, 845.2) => -0.05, 14.3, 15.1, 14.9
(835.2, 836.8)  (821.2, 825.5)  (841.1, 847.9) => -0.18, 14.8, 16.5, 14.9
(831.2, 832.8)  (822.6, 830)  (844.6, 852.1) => 0.14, 15.5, 13.9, 14.5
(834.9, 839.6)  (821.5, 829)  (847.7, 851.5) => -0.40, 15.2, 16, 14.4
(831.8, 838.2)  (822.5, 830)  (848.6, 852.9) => -0.14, 15.5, 15.2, 13.9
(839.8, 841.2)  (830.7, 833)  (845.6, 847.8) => -0.05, 13.8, 15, 15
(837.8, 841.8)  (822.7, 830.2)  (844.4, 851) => -0.19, 15.4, 15.7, 14.7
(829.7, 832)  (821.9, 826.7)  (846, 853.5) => 0.11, 14.9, 14.1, 14.3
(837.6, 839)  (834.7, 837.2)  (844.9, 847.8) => -0.13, 15.6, 16.9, 14.8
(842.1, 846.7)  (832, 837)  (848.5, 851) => -0.13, 15.3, 15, 14.1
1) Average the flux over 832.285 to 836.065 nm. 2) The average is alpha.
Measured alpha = 15.7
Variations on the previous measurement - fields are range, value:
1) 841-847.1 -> 15.1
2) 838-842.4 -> 15.8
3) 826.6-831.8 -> 15.3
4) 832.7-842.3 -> 15.6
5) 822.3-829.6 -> 15.5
